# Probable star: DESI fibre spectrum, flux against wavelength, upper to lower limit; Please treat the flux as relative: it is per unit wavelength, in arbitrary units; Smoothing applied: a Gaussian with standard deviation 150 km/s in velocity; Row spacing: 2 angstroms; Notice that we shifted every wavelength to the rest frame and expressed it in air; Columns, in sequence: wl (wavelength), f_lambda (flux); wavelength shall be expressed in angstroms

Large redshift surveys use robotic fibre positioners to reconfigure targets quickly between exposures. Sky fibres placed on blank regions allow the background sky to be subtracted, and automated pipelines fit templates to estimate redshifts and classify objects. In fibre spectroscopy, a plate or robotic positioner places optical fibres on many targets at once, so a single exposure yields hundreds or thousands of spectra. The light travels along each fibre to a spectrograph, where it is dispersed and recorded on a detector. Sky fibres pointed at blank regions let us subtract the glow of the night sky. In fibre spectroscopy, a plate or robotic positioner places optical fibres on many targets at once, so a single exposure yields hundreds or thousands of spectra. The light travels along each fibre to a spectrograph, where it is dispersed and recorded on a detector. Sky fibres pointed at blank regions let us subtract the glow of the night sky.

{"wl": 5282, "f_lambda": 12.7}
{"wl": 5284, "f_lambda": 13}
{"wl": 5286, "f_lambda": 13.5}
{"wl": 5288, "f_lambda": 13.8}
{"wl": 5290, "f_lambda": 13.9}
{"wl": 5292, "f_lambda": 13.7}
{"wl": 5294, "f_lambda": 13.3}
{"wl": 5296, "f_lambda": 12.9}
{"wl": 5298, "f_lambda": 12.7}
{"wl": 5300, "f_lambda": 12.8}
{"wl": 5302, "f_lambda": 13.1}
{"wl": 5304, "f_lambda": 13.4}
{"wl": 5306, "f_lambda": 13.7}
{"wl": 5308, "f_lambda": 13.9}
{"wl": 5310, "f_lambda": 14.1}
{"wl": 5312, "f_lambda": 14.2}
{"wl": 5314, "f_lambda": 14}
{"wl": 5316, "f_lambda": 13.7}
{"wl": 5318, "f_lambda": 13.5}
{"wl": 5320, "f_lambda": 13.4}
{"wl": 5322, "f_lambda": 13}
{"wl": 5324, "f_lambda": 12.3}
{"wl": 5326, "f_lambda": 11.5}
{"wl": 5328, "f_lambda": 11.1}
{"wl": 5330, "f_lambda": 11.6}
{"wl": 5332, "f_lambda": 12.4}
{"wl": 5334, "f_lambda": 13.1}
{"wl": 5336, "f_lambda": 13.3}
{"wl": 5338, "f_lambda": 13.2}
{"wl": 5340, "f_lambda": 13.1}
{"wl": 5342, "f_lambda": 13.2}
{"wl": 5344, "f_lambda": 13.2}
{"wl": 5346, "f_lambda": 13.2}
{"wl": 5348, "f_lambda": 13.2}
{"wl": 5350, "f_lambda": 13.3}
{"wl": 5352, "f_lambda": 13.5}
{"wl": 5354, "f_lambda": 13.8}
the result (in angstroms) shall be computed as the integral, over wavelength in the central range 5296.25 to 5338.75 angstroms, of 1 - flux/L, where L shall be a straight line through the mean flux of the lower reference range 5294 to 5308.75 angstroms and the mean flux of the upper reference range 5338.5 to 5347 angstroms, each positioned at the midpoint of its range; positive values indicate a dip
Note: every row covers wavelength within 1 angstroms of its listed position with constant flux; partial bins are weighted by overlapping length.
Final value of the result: 0.5 angstroms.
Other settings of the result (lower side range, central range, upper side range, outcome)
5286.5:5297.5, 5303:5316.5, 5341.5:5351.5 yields -0.47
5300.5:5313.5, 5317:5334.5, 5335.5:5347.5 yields 1.33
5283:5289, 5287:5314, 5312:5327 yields -0.44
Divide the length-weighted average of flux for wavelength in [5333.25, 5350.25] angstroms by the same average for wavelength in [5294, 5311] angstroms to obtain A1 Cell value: 1.0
